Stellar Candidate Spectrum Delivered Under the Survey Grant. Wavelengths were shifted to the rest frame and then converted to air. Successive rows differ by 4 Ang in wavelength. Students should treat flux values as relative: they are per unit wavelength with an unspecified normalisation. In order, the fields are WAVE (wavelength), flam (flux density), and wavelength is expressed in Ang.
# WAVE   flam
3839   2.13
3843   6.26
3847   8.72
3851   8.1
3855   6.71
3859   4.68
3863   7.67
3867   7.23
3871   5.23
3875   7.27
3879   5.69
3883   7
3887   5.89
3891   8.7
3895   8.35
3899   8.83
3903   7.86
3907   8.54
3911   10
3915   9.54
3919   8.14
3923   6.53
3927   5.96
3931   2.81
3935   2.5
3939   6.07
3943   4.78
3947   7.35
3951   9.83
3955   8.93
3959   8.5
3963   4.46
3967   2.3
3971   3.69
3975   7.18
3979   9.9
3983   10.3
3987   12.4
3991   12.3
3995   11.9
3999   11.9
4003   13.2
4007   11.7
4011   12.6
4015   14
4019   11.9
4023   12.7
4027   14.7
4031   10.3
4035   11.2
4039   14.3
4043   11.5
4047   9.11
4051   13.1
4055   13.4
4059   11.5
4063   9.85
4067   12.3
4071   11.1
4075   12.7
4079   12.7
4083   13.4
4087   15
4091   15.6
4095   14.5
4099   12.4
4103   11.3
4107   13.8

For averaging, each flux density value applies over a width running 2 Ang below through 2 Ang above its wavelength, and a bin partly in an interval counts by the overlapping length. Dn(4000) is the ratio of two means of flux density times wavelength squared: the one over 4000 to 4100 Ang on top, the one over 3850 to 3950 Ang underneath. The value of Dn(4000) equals 1.98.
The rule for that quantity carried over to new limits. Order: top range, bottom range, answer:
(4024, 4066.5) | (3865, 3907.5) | 1.77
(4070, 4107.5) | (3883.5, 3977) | 2.11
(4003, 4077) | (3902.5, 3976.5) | 1.95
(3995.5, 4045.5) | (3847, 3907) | 1.86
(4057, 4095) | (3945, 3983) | 1.91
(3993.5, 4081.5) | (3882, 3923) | 1.58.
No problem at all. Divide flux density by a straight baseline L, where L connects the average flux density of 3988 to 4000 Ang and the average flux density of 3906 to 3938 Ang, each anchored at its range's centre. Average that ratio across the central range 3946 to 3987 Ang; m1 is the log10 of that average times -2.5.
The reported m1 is 0.31 mag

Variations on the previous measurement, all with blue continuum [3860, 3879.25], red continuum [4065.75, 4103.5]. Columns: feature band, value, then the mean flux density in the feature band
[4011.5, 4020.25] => -0.17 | 13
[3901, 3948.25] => 0.22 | 6.66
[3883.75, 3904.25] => -0.07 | 7.87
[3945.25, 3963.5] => 0.14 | 8.1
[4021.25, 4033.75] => -0.10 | 12.5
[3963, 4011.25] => 0.08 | 9.62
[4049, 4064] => 0.02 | 12.1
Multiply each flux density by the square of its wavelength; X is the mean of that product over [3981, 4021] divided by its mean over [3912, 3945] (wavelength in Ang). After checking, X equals 2.15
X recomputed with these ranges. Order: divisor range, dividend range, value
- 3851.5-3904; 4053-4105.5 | 2.01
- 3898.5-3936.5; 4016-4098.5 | 1.91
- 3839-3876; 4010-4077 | 2.02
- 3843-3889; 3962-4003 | 1.42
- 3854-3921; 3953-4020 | 1.38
